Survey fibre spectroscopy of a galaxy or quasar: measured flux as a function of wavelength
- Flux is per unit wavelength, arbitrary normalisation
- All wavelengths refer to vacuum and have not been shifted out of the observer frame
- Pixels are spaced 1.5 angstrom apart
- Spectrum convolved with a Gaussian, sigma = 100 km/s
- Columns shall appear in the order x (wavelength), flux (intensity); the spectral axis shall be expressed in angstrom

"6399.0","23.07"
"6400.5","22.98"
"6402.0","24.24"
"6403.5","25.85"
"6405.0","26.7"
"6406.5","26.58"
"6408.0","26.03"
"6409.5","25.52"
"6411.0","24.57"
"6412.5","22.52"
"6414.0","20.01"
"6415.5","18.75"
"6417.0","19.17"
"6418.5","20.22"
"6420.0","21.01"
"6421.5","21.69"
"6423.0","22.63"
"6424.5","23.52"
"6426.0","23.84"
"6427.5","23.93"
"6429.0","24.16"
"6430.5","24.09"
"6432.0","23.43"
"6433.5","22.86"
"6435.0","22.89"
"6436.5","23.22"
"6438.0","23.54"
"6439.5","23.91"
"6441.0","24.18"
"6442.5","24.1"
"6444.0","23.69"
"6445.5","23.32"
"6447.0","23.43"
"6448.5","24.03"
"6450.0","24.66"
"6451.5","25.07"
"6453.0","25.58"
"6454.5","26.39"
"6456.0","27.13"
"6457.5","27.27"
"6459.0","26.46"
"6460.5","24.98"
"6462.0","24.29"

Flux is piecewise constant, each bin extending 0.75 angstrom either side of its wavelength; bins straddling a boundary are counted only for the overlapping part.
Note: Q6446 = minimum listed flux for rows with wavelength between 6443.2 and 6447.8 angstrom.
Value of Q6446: 23.32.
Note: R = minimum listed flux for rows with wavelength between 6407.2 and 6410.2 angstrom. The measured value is 25.52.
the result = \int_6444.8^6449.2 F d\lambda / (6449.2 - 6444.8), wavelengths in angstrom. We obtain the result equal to 23.6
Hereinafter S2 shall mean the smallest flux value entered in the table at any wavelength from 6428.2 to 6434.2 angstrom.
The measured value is 22.86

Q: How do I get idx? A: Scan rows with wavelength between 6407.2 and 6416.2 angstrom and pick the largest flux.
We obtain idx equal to 26.03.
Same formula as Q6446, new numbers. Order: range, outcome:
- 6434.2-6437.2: 22.89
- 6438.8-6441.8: 23.91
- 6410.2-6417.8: 18.75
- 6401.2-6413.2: 22.52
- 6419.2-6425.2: 21.01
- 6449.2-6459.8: 24.66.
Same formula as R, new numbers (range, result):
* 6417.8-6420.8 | 20.22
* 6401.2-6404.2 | 24.24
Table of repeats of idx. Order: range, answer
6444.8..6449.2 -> 24.03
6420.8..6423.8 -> 22.63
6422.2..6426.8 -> 23.84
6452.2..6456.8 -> 27.13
